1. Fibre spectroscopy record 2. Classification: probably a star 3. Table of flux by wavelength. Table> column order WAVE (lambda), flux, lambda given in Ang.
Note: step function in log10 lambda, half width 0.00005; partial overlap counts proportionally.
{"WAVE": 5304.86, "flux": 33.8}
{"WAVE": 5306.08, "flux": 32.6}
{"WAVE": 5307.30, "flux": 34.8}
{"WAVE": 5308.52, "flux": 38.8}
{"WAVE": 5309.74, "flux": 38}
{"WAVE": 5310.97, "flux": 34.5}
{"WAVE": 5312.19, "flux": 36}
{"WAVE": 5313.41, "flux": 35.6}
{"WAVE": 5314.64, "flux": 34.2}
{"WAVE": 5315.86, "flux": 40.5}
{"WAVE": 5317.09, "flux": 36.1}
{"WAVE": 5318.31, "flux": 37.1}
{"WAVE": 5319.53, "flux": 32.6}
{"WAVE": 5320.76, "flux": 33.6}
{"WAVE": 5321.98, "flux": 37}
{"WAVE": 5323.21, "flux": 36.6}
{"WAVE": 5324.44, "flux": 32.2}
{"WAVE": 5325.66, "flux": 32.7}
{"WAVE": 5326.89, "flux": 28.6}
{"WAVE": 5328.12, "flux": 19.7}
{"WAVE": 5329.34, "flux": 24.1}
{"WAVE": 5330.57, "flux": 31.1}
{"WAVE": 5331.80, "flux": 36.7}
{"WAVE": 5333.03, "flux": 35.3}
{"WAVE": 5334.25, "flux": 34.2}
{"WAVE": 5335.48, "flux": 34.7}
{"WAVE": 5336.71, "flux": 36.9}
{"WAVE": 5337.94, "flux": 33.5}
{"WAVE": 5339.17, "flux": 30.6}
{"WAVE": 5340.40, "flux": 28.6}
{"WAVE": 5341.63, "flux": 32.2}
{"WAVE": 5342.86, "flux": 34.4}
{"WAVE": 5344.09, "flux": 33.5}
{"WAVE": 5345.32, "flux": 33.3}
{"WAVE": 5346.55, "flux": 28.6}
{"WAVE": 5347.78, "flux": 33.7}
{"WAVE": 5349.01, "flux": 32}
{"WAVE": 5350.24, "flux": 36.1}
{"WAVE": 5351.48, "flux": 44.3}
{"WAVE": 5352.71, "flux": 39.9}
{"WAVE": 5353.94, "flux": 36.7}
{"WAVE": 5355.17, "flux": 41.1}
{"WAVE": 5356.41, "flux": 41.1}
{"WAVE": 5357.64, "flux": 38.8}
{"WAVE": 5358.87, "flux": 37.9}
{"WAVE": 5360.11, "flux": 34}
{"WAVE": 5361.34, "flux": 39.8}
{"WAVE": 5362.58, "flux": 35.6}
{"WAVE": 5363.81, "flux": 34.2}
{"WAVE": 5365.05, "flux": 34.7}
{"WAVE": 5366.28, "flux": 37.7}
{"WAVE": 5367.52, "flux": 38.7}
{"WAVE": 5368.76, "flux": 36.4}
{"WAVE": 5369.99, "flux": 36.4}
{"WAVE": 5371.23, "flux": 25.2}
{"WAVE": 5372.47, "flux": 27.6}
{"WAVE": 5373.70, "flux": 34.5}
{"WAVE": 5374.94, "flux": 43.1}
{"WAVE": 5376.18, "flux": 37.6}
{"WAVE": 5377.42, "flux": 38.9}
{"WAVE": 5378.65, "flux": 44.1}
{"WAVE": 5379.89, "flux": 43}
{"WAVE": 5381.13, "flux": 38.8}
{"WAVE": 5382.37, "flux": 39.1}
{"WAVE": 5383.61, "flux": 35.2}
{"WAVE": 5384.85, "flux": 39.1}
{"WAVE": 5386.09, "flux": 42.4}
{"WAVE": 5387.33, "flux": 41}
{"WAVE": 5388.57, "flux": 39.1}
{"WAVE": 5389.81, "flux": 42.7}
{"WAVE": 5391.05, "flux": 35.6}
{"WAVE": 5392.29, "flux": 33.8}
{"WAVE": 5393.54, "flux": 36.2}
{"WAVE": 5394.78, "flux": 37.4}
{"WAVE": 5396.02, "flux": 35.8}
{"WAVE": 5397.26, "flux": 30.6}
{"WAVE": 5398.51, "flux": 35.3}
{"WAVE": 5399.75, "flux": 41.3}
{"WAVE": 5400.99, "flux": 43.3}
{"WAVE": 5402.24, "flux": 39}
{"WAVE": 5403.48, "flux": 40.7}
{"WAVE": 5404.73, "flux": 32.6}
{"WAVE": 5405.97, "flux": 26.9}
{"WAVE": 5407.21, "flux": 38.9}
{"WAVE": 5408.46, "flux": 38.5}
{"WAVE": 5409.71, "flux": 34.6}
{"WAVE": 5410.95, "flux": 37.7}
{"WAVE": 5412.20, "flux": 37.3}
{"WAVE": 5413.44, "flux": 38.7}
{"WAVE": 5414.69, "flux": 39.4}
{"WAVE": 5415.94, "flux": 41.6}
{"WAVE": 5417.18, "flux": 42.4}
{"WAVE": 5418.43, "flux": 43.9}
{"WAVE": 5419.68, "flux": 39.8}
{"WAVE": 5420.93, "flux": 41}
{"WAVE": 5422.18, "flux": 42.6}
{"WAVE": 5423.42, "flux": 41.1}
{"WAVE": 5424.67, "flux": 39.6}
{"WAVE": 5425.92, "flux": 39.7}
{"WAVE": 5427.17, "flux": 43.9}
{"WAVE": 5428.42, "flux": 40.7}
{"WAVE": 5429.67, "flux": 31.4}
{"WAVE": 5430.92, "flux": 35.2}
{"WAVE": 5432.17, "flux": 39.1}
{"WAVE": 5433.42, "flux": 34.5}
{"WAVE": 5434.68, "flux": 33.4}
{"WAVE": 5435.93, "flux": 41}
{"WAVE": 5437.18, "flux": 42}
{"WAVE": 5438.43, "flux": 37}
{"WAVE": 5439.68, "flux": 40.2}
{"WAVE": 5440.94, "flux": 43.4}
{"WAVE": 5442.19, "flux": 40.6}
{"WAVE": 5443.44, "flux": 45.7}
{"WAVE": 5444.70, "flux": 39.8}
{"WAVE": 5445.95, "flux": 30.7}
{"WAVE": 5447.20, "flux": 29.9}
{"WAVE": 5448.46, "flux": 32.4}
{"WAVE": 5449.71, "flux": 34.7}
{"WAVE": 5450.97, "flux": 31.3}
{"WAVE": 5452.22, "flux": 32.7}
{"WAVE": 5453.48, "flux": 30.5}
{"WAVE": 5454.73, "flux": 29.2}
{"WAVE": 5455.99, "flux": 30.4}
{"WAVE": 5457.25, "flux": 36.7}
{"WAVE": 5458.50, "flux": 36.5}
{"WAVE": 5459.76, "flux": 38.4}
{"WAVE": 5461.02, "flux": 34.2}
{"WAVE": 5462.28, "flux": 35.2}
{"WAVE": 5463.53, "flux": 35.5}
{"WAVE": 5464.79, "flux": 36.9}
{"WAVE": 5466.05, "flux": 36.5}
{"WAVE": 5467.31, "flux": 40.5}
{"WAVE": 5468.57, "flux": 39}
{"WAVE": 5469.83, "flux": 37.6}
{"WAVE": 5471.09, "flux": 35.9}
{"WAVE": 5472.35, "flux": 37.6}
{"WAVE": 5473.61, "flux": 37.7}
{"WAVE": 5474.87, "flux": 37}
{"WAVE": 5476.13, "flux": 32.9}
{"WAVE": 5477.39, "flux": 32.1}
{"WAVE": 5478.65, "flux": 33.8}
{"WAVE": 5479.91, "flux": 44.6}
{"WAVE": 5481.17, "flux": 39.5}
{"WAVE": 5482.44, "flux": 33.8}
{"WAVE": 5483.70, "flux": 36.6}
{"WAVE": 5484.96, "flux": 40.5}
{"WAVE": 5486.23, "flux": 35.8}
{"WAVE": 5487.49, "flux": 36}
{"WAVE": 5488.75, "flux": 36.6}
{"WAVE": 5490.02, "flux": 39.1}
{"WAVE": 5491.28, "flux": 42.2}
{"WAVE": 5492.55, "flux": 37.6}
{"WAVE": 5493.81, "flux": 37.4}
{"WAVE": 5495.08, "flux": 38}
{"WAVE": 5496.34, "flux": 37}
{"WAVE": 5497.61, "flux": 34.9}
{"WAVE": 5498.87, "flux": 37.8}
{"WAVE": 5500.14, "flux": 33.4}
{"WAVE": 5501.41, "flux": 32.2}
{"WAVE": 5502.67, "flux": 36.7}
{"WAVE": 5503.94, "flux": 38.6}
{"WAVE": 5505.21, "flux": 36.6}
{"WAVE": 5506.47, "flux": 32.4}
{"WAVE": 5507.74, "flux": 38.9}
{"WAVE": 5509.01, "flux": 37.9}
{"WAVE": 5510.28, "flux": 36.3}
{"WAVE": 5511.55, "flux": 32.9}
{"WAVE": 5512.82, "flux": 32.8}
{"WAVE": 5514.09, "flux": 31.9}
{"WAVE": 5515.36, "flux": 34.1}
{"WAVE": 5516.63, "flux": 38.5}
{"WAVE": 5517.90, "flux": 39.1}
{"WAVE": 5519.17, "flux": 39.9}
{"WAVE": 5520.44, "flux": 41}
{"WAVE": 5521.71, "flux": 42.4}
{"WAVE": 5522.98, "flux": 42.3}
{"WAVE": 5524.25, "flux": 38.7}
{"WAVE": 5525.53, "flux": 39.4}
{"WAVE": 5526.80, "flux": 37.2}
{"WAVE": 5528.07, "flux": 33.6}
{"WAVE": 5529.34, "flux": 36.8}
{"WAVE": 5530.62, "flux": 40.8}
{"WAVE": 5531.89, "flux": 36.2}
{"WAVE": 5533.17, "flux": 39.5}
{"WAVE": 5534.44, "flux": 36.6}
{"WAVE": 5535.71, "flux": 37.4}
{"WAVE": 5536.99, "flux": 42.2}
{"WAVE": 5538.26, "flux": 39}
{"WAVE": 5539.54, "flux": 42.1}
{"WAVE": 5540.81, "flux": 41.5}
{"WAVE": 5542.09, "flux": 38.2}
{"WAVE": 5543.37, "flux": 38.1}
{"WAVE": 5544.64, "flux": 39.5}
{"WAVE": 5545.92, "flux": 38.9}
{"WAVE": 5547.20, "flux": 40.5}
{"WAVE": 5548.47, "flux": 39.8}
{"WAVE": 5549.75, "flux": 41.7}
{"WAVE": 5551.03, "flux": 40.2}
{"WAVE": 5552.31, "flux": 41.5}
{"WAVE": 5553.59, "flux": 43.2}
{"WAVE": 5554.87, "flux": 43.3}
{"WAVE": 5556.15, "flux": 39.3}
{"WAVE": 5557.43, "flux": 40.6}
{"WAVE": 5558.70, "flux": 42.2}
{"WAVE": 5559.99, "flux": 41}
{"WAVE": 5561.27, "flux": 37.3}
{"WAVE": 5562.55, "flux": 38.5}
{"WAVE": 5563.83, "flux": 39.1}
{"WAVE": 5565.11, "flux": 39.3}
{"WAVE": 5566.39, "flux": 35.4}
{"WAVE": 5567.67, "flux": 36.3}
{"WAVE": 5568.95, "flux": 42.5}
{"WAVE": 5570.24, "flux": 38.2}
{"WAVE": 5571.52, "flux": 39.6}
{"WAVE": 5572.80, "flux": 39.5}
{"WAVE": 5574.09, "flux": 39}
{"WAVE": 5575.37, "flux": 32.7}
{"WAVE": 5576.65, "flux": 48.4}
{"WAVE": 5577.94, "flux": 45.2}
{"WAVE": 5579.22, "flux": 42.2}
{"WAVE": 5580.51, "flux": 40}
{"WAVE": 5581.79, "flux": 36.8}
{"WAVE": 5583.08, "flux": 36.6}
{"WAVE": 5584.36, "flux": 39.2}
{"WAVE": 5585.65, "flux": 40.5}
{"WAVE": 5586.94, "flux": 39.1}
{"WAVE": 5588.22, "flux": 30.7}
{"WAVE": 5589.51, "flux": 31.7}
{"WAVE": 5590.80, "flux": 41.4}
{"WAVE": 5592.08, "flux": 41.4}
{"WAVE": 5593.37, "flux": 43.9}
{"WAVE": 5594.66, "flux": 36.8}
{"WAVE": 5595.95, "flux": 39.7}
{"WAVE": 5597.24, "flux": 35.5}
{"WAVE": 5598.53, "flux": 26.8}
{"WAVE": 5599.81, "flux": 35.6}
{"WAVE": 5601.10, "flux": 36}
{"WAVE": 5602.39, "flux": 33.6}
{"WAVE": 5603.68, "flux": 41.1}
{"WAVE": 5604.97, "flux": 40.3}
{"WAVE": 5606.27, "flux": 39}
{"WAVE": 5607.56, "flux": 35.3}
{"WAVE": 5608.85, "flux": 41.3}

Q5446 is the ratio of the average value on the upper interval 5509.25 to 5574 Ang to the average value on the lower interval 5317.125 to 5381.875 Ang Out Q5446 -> 1.11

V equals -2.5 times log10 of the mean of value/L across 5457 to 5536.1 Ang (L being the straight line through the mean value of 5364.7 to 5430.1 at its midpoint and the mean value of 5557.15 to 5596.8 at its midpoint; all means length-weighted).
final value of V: 0.05 mag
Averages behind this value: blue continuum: 38.1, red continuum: 39.2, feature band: 37.1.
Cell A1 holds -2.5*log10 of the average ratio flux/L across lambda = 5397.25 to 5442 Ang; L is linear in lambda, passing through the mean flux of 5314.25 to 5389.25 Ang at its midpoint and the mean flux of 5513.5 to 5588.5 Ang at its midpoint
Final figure -0.05 mag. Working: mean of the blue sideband 35.5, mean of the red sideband 39.3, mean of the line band 38.7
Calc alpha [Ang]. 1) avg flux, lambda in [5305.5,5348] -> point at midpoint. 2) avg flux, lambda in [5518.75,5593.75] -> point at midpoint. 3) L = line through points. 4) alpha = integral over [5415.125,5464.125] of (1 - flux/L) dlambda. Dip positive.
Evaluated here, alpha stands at -1.3 Ang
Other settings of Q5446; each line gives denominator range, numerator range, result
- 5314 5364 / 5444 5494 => 1.04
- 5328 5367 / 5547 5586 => 1.15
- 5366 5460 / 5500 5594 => 1.03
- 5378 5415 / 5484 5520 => 0.97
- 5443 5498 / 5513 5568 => 1.08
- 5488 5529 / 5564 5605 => 1.03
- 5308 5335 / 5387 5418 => 1.11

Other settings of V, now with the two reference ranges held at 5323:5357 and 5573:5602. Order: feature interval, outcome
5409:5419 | -0.13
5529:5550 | -0.06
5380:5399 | -0.09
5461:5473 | -0.03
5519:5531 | -0.06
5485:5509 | -0.01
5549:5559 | -0.11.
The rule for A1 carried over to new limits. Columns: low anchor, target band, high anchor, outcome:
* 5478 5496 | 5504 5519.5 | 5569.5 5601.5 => 0.061 mag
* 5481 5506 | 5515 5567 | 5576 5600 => -0.048 mag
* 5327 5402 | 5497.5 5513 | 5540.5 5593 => 0.083 mag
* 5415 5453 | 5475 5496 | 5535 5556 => 0.057 mag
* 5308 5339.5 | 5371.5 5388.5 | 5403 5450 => -0.065 mag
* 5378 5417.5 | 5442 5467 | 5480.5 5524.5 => 0.082 mag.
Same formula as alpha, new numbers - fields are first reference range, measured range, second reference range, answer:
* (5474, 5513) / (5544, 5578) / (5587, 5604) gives -3.3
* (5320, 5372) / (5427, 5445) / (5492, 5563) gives -1.4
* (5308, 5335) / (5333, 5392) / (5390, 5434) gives -1.2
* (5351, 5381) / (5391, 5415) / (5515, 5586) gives 0.8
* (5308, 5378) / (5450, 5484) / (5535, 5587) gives 1.9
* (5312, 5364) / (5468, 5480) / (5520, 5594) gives 0.4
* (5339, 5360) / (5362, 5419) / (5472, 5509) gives -2.6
